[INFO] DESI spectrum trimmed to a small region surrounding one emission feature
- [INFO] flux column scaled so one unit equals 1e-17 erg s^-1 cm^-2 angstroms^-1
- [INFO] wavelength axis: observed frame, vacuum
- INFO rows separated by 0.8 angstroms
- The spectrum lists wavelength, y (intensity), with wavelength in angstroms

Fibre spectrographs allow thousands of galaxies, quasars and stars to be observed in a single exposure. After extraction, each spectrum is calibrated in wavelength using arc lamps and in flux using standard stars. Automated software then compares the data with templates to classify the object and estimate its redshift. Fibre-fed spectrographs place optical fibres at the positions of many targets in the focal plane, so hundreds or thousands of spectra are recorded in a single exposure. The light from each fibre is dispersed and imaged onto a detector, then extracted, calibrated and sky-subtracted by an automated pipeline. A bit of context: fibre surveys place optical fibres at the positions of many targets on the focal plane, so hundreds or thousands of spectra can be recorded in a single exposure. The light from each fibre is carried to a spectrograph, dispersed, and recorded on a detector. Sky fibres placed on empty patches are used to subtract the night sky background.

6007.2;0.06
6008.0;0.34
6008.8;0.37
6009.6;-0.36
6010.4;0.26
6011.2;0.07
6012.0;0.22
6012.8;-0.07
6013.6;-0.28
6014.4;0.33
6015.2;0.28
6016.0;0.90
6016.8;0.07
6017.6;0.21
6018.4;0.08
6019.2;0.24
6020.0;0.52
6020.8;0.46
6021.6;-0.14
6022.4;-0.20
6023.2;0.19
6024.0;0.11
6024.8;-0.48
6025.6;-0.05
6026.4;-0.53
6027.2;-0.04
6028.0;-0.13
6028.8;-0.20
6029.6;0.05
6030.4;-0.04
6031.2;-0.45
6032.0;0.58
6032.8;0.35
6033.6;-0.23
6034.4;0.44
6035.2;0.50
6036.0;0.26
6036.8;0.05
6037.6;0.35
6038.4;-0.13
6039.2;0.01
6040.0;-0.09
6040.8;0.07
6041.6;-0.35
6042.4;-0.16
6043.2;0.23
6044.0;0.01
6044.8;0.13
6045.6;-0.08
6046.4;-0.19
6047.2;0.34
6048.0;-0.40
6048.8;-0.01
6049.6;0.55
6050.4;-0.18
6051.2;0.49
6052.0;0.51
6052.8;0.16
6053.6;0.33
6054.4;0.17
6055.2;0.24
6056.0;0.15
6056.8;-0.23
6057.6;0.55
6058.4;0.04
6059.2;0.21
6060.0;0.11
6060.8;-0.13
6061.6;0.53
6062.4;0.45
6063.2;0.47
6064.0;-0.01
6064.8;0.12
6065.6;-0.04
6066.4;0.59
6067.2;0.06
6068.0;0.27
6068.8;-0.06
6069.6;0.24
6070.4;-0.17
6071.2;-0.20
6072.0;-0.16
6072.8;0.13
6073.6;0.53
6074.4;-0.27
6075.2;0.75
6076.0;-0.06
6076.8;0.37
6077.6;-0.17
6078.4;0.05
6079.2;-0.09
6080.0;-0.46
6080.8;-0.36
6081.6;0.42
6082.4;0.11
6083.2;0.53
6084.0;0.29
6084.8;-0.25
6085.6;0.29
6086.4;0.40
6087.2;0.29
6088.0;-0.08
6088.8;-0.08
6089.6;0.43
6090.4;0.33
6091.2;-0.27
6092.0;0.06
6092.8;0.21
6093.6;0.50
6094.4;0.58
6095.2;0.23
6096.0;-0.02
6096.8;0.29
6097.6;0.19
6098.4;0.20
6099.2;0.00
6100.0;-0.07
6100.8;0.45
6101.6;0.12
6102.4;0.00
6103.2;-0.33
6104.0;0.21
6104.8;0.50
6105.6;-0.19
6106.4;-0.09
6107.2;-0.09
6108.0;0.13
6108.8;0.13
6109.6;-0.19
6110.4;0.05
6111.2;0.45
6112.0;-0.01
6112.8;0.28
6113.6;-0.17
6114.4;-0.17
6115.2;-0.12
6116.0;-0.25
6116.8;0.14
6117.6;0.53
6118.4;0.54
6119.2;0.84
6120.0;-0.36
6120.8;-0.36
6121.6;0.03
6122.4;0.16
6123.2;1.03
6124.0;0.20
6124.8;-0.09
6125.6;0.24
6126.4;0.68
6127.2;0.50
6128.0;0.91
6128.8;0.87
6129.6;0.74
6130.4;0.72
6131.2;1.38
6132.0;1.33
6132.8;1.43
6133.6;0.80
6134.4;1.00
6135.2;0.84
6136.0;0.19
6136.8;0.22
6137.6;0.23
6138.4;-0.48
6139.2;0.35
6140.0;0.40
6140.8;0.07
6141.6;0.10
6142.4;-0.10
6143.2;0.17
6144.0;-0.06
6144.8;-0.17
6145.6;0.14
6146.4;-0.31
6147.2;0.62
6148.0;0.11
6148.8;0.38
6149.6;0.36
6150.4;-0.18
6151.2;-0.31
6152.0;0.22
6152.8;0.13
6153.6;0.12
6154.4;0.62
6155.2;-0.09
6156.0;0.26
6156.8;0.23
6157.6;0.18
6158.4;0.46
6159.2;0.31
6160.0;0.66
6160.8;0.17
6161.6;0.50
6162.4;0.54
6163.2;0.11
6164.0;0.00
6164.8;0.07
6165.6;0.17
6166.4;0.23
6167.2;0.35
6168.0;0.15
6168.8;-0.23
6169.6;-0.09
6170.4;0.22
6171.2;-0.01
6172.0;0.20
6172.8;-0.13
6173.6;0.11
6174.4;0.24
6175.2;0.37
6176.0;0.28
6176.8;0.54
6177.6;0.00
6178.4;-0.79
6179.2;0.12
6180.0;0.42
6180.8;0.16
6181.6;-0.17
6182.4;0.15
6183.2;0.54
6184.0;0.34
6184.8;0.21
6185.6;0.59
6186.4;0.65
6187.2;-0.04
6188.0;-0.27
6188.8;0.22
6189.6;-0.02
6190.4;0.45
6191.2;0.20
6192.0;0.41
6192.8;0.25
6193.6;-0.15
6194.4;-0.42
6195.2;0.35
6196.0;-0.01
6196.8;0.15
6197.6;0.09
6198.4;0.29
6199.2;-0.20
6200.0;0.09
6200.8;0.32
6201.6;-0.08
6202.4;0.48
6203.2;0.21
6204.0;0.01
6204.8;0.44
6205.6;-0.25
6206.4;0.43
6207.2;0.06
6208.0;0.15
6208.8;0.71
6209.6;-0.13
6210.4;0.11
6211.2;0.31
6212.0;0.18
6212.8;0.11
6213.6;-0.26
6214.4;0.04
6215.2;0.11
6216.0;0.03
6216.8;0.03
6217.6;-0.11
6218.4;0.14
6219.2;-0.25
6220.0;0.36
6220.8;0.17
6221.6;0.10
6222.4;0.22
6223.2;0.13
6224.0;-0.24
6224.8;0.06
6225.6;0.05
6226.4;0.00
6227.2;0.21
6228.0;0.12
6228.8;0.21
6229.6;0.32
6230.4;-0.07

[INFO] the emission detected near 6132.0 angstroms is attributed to [O II] 3727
